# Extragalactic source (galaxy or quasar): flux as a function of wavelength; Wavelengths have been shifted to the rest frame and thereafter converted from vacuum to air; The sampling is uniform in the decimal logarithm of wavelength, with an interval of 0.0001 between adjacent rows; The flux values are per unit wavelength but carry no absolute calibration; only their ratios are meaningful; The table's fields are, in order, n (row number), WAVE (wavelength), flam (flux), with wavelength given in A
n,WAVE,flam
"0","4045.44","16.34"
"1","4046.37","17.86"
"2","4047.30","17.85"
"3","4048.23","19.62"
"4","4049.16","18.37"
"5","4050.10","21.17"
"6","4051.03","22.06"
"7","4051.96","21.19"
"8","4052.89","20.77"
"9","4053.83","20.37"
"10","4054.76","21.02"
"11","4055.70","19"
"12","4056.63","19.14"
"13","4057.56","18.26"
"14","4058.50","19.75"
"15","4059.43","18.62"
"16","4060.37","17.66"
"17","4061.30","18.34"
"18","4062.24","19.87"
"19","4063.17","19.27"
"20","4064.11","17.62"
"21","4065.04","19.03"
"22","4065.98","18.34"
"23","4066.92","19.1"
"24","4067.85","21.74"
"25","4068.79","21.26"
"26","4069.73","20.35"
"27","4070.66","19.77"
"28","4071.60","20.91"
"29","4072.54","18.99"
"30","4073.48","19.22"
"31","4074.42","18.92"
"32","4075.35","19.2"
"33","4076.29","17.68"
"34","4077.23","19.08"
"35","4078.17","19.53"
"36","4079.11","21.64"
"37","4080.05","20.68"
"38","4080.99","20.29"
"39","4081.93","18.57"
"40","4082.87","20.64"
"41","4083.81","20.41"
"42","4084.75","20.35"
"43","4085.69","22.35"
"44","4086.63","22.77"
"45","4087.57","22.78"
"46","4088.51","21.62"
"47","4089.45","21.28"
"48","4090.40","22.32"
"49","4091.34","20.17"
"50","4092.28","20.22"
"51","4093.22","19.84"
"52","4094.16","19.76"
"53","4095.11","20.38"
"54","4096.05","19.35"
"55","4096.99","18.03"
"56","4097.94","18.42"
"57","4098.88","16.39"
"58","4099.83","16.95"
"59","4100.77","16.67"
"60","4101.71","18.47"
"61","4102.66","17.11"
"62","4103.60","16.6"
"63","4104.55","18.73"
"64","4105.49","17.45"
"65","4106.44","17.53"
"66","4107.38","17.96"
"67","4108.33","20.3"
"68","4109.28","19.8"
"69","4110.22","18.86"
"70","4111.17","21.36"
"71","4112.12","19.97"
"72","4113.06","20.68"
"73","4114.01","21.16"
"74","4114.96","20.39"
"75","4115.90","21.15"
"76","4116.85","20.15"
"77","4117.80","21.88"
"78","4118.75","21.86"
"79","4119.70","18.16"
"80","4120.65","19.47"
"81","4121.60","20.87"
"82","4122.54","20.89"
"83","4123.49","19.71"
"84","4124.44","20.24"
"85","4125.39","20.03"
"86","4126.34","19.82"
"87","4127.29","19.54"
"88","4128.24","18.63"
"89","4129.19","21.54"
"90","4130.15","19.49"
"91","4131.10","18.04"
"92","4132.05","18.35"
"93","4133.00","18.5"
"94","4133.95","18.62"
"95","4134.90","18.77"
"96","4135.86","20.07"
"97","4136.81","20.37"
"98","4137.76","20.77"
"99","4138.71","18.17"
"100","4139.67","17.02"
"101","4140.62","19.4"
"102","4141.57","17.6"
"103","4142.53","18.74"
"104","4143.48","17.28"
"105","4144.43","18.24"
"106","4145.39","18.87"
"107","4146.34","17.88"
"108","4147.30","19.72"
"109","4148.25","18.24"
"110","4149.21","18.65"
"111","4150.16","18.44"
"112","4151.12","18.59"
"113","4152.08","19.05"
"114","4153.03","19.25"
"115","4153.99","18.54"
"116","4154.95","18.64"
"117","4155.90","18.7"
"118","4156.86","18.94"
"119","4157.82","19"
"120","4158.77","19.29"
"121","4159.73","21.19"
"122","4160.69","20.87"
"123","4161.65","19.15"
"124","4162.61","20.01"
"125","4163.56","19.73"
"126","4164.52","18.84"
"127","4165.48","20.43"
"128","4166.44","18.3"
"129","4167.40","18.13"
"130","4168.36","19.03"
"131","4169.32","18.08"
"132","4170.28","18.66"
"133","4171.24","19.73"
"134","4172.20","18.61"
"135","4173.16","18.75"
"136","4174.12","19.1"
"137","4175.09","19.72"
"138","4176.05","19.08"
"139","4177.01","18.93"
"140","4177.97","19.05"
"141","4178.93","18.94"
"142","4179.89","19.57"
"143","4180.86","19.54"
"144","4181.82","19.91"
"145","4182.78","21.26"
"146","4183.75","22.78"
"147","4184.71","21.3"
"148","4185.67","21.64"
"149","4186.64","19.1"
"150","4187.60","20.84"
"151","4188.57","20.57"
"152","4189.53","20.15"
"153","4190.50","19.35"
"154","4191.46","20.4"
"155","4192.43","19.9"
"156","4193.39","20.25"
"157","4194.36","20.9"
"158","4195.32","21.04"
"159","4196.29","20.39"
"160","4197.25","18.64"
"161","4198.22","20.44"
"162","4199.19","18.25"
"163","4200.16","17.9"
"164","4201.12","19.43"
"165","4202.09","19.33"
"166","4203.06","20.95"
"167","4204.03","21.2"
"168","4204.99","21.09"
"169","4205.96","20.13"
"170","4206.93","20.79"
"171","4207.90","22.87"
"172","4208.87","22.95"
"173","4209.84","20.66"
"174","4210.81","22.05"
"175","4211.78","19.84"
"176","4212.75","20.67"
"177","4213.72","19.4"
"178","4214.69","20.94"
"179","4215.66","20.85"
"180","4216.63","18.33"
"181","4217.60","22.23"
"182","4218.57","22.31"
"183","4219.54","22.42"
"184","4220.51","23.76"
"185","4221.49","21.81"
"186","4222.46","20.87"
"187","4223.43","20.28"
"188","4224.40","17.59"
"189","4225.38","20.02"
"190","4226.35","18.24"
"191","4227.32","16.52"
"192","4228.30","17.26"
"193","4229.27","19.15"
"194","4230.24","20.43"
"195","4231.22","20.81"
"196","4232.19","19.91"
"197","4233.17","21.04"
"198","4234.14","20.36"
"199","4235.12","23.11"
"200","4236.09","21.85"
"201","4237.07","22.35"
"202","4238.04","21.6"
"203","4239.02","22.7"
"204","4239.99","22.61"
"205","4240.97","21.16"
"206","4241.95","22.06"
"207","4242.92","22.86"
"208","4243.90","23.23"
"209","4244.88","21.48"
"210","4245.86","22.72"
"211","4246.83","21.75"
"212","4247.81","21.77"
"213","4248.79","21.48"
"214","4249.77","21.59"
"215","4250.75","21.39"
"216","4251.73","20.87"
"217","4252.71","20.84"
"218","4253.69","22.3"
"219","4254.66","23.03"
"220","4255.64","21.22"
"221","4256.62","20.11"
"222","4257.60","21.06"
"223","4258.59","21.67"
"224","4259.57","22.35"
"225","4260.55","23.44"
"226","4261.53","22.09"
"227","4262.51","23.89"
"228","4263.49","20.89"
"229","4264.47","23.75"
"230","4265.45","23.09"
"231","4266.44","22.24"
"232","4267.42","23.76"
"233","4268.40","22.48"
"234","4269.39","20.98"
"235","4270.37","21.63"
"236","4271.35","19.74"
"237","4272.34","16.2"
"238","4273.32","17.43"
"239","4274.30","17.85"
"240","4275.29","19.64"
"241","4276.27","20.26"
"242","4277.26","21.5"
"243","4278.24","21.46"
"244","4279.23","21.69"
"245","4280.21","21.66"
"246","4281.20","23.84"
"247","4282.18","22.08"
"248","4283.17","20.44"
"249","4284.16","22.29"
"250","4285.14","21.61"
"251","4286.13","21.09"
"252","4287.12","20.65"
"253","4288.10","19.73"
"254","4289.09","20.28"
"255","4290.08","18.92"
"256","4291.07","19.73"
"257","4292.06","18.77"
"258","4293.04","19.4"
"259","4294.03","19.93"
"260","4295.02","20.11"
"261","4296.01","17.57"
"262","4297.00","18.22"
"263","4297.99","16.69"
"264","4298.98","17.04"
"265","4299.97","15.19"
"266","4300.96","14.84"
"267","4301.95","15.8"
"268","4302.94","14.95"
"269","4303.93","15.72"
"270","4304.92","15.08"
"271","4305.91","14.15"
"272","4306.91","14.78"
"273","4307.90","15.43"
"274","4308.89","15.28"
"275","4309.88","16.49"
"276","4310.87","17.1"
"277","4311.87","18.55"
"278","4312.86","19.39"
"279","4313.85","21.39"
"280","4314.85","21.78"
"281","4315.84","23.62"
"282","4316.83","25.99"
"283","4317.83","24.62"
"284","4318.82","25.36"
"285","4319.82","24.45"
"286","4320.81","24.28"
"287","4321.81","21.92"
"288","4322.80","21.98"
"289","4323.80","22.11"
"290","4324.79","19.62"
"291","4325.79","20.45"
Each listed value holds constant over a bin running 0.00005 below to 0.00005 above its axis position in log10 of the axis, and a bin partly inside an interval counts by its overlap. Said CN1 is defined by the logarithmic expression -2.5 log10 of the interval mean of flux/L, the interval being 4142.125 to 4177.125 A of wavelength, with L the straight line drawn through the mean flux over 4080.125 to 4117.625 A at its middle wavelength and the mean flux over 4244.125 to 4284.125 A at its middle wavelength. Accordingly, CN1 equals 0.08 mag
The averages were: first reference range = 19.7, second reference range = 21.5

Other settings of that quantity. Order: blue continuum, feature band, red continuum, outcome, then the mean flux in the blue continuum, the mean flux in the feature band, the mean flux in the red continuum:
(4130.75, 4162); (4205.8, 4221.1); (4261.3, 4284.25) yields -0.06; 18.9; 21.3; 21.3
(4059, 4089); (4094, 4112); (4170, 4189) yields 0.08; 19.9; 18.4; 19.9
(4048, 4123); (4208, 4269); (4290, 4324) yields -0.11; 19.7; 21.4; 19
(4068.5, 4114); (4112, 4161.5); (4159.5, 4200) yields 0.02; 19.6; 19.4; 19.7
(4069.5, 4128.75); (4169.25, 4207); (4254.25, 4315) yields -0.01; 19.8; 19.9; 19.6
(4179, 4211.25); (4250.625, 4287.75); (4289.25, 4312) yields -0.19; 20.4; 21.4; 17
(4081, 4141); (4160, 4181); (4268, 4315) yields 0.01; 19.6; 19.2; 18.9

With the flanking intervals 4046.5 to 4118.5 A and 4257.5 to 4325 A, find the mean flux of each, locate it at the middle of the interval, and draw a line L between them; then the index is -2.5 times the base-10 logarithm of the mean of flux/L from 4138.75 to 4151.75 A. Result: 0.08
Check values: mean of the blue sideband 19.7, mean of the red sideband 20.1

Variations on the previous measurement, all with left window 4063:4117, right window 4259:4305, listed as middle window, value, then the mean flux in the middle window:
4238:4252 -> -0.11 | 22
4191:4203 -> 0.00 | 19.8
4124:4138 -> 0.01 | 19.5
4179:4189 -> -0.04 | 20.6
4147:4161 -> 0.04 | 19.1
